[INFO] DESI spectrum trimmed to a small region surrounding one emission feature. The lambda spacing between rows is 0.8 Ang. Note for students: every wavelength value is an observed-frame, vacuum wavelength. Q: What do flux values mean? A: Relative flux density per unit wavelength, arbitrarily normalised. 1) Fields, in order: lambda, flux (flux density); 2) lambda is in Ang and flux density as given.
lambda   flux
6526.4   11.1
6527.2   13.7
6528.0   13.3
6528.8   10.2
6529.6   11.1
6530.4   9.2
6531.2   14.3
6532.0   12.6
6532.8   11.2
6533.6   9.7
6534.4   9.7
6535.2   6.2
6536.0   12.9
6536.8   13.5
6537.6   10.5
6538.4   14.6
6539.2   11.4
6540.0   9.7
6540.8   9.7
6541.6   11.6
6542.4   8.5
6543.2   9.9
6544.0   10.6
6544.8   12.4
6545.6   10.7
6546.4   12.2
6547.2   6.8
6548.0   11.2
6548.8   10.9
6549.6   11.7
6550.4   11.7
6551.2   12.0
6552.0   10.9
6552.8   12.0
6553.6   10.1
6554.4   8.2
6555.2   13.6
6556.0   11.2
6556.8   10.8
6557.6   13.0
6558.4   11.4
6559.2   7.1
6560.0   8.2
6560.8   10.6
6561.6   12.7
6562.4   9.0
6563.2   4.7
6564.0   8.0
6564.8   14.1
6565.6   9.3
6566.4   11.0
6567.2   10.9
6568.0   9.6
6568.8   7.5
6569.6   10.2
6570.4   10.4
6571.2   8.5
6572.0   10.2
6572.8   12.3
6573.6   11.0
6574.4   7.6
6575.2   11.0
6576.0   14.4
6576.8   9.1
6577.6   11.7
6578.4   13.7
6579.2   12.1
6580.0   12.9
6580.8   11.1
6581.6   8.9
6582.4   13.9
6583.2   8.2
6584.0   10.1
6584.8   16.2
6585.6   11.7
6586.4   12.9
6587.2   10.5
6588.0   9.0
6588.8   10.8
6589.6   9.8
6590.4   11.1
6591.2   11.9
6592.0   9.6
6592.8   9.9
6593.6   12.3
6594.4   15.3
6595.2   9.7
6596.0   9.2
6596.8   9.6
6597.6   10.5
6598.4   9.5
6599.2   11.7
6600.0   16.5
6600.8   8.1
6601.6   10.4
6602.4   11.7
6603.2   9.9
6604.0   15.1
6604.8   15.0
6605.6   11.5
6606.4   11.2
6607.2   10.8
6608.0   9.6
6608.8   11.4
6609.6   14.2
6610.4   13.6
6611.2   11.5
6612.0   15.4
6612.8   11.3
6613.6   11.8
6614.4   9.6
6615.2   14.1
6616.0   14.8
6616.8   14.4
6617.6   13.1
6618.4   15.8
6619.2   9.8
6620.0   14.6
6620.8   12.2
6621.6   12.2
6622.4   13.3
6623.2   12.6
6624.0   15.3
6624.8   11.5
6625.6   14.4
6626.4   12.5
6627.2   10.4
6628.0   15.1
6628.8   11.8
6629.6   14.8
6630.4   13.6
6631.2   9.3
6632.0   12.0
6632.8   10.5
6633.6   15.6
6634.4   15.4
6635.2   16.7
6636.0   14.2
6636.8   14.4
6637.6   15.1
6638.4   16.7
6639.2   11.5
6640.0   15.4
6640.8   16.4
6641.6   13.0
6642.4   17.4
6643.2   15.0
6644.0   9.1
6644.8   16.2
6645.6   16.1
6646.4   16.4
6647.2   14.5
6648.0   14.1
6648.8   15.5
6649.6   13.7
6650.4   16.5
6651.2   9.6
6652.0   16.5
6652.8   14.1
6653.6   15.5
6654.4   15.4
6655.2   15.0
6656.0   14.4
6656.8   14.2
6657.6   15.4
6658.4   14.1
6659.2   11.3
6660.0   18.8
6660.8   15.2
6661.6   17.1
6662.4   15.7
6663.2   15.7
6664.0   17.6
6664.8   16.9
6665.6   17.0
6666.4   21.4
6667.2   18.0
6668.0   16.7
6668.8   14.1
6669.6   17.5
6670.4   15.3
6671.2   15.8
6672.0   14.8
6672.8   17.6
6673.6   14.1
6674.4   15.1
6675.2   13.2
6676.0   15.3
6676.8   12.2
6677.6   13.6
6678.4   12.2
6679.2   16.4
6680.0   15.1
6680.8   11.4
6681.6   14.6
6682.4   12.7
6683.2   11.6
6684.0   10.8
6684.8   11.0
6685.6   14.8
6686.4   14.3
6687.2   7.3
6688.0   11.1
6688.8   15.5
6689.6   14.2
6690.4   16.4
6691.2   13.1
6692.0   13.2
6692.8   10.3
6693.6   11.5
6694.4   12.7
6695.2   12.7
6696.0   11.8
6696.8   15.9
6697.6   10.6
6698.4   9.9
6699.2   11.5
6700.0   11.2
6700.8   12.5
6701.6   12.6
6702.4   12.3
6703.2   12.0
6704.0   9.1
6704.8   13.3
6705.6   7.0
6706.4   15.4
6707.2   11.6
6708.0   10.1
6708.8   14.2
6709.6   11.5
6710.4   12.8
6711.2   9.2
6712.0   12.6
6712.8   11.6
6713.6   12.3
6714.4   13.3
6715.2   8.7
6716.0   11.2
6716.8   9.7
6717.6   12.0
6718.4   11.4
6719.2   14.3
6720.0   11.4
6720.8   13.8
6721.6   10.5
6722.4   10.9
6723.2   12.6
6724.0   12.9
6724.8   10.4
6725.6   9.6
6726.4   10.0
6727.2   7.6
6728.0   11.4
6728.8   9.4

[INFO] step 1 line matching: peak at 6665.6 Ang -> Mg II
